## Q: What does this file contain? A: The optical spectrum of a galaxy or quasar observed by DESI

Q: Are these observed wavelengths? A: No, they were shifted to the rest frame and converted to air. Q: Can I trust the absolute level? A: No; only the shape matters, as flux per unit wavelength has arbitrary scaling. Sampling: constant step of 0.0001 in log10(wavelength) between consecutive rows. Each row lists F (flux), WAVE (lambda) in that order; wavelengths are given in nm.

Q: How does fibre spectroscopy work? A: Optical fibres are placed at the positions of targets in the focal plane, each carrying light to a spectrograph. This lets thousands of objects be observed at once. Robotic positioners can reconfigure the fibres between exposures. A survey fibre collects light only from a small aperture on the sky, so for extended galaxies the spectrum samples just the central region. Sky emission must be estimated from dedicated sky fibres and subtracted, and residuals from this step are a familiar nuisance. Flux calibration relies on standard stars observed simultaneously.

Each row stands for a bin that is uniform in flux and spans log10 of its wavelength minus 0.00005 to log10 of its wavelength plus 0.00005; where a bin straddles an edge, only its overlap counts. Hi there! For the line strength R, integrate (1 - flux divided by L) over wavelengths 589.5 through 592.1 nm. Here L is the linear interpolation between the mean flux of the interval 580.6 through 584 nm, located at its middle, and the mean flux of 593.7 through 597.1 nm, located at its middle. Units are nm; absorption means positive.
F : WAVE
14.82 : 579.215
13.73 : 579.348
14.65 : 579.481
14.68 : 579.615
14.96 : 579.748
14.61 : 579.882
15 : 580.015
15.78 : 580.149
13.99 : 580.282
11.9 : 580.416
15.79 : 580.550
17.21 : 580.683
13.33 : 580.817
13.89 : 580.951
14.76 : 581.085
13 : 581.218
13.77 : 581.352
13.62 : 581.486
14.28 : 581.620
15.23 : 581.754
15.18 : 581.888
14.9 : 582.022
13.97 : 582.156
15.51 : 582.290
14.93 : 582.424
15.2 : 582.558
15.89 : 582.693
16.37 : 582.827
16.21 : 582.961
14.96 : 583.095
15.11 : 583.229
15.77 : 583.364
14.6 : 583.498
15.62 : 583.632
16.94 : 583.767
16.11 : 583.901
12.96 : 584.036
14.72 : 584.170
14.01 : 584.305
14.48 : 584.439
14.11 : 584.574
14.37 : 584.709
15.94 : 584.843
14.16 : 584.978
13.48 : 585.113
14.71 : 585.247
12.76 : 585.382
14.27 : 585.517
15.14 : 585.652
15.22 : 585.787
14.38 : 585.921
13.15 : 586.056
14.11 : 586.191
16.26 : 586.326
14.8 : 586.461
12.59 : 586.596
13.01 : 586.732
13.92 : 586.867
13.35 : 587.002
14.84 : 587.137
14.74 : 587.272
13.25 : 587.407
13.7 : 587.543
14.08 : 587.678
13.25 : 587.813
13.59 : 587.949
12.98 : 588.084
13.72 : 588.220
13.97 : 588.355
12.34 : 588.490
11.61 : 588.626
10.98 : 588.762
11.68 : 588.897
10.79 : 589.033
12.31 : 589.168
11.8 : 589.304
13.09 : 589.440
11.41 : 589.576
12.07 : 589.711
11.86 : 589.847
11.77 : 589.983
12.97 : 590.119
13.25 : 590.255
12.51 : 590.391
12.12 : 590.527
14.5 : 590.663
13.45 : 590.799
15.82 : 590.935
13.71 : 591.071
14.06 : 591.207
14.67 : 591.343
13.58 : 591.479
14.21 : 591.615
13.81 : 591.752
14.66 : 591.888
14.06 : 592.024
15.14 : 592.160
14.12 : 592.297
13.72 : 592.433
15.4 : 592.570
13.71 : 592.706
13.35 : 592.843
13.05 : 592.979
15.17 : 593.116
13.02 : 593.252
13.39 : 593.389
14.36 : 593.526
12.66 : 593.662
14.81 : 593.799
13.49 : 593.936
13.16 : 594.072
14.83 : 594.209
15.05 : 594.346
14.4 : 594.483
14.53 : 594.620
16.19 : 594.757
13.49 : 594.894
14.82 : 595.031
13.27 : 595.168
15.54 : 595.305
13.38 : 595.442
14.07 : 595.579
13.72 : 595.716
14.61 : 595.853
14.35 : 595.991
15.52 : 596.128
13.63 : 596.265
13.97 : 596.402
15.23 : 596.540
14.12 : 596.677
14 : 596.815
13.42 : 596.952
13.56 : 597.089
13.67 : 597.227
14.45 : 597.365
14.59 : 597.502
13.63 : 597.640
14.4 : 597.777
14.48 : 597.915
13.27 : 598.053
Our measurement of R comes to 0.21 nm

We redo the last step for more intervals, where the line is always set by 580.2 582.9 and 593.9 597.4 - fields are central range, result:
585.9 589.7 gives 0.34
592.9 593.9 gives 0.04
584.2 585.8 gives 0.02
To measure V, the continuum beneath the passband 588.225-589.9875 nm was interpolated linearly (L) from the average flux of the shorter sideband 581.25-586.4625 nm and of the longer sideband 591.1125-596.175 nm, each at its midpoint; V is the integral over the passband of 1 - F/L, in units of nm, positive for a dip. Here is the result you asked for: 0.30 nm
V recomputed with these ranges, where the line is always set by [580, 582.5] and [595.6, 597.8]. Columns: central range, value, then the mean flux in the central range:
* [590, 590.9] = 0.07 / 13.2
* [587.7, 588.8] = 0.11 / 12.9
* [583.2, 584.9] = -0.06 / 15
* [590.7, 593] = 0.02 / 14.2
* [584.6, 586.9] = 0.03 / 14.3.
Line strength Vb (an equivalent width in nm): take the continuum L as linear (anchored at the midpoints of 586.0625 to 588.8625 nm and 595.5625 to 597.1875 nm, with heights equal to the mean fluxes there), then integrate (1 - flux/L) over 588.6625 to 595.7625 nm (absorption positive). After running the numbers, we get 0.15 nm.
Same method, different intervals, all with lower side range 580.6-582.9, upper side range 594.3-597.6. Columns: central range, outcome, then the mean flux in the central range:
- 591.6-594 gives 0.07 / 14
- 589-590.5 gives 0.24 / 12.2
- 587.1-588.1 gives 0.05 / 13.8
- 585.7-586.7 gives 0.02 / 14.3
